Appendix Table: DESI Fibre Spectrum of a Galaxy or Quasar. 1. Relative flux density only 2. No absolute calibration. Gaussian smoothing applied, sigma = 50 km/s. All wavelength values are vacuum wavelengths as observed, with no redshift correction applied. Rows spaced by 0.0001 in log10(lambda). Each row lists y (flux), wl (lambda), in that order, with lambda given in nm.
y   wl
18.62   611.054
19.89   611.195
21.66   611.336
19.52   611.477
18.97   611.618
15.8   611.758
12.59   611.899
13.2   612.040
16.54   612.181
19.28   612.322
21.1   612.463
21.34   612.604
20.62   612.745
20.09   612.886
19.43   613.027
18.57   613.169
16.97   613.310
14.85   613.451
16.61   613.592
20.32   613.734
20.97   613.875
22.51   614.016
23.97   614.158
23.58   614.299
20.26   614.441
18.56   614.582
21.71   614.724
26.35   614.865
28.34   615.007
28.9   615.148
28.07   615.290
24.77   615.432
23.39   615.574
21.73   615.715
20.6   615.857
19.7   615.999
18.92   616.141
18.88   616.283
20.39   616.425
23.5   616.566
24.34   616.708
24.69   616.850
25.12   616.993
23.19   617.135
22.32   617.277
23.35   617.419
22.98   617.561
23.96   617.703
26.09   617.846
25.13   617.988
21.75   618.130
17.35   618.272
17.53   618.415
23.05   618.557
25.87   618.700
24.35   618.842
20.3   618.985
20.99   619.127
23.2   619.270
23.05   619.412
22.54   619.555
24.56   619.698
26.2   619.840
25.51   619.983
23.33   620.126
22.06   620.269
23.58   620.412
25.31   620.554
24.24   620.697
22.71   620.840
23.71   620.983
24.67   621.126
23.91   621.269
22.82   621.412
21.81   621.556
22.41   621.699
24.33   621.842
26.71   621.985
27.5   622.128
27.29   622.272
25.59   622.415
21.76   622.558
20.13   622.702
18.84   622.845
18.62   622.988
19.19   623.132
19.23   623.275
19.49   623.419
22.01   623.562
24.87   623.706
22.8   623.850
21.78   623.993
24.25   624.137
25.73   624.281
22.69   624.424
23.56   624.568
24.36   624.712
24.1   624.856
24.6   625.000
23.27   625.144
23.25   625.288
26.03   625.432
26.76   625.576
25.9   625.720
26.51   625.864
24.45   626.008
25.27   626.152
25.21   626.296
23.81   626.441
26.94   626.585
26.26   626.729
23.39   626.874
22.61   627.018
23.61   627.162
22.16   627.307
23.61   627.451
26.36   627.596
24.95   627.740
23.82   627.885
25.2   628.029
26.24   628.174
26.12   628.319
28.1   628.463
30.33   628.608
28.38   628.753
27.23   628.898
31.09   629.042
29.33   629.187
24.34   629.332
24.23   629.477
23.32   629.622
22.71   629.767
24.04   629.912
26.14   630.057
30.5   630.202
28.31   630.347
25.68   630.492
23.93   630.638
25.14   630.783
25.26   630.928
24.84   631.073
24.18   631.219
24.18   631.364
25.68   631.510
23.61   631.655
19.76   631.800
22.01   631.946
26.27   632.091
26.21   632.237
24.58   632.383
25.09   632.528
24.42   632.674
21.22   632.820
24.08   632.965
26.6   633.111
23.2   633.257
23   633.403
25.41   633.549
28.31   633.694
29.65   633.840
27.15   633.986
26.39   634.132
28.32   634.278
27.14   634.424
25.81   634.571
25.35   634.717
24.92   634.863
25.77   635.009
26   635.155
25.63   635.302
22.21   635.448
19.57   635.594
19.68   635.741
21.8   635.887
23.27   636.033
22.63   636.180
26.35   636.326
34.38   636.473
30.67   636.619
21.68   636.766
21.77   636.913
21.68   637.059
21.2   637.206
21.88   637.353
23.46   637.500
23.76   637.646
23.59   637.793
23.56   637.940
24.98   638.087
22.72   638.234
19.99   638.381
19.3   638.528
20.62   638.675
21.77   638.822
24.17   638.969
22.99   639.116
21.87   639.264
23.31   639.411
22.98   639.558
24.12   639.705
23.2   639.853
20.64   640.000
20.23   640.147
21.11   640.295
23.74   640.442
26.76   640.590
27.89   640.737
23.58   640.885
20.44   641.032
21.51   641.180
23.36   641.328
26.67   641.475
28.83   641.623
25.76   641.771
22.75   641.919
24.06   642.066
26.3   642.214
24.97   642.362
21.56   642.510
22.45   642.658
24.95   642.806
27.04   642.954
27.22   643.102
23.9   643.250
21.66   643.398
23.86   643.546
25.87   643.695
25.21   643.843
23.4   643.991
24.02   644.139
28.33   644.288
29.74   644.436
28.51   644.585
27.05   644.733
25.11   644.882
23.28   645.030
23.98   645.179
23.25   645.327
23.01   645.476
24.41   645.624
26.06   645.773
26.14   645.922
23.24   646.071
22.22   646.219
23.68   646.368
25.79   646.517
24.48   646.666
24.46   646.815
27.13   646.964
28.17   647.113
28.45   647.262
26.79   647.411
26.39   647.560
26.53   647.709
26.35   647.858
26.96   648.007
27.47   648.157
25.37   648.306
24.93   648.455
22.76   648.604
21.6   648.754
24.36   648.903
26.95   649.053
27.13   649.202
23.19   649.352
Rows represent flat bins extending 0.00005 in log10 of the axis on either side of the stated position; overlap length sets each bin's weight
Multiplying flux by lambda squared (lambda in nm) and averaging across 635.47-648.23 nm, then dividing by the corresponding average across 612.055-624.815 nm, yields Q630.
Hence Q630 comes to 1.2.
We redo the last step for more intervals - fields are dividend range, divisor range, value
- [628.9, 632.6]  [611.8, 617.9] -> 1.24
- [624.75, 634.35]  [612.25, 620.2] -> 1.19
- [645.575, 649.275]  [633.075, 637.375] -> 1.06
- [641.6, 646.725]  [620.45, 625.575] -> 1.14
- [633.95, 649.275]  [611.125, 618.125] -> 1.25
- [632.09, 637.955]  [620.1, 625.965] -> 1.09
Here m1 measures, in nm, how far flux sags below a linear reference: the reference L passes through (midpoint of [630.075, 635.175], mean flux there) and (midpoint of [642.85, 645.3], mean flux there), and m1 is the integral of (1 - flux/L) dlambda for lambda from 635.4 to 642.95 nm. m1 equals 0.59 nm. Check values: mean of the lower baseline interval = 25.4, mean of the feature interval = 23.4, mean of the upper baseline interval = 25.5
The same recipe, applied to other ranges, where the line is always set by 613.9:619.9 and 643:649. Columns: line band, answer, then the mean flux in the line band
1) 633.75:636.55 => -0.11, 25.4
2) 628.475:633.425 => -0.25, 25.3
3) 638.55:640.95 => 0.18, 23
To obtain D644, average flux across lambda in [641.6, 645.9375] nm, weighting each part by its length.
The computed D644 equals 25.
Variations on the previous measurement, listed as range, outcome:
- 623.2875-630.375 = 25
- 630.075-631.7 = 25.6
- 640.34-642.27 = 24.7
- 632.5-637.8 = 24.7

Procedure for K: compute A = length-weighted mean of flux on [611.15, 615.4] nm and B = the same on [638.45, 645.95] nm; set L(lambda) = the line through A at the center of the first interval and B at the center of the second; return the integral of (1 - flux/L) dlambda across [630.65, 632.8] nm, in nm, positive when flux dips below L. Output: -0.14 nm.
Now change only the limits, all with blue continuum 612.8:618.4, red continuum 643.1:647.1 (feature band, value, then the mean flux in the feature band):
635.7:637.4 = 0.01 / 24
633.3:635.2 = -0.19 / 26.4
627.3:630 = -0.30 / 26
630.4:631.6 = -0.07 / 24.9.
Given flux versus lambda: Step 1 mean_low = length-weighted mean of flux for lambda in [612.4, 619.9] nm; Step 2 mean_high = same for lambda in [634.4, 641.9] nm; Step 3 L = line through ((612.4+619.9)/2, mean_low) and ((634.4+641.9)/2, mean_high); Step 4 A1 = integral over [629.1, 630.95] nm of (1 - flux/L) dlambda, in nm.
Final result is -0.21 nm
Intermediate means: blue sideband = 22.2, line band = 25.7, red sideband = 23.6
